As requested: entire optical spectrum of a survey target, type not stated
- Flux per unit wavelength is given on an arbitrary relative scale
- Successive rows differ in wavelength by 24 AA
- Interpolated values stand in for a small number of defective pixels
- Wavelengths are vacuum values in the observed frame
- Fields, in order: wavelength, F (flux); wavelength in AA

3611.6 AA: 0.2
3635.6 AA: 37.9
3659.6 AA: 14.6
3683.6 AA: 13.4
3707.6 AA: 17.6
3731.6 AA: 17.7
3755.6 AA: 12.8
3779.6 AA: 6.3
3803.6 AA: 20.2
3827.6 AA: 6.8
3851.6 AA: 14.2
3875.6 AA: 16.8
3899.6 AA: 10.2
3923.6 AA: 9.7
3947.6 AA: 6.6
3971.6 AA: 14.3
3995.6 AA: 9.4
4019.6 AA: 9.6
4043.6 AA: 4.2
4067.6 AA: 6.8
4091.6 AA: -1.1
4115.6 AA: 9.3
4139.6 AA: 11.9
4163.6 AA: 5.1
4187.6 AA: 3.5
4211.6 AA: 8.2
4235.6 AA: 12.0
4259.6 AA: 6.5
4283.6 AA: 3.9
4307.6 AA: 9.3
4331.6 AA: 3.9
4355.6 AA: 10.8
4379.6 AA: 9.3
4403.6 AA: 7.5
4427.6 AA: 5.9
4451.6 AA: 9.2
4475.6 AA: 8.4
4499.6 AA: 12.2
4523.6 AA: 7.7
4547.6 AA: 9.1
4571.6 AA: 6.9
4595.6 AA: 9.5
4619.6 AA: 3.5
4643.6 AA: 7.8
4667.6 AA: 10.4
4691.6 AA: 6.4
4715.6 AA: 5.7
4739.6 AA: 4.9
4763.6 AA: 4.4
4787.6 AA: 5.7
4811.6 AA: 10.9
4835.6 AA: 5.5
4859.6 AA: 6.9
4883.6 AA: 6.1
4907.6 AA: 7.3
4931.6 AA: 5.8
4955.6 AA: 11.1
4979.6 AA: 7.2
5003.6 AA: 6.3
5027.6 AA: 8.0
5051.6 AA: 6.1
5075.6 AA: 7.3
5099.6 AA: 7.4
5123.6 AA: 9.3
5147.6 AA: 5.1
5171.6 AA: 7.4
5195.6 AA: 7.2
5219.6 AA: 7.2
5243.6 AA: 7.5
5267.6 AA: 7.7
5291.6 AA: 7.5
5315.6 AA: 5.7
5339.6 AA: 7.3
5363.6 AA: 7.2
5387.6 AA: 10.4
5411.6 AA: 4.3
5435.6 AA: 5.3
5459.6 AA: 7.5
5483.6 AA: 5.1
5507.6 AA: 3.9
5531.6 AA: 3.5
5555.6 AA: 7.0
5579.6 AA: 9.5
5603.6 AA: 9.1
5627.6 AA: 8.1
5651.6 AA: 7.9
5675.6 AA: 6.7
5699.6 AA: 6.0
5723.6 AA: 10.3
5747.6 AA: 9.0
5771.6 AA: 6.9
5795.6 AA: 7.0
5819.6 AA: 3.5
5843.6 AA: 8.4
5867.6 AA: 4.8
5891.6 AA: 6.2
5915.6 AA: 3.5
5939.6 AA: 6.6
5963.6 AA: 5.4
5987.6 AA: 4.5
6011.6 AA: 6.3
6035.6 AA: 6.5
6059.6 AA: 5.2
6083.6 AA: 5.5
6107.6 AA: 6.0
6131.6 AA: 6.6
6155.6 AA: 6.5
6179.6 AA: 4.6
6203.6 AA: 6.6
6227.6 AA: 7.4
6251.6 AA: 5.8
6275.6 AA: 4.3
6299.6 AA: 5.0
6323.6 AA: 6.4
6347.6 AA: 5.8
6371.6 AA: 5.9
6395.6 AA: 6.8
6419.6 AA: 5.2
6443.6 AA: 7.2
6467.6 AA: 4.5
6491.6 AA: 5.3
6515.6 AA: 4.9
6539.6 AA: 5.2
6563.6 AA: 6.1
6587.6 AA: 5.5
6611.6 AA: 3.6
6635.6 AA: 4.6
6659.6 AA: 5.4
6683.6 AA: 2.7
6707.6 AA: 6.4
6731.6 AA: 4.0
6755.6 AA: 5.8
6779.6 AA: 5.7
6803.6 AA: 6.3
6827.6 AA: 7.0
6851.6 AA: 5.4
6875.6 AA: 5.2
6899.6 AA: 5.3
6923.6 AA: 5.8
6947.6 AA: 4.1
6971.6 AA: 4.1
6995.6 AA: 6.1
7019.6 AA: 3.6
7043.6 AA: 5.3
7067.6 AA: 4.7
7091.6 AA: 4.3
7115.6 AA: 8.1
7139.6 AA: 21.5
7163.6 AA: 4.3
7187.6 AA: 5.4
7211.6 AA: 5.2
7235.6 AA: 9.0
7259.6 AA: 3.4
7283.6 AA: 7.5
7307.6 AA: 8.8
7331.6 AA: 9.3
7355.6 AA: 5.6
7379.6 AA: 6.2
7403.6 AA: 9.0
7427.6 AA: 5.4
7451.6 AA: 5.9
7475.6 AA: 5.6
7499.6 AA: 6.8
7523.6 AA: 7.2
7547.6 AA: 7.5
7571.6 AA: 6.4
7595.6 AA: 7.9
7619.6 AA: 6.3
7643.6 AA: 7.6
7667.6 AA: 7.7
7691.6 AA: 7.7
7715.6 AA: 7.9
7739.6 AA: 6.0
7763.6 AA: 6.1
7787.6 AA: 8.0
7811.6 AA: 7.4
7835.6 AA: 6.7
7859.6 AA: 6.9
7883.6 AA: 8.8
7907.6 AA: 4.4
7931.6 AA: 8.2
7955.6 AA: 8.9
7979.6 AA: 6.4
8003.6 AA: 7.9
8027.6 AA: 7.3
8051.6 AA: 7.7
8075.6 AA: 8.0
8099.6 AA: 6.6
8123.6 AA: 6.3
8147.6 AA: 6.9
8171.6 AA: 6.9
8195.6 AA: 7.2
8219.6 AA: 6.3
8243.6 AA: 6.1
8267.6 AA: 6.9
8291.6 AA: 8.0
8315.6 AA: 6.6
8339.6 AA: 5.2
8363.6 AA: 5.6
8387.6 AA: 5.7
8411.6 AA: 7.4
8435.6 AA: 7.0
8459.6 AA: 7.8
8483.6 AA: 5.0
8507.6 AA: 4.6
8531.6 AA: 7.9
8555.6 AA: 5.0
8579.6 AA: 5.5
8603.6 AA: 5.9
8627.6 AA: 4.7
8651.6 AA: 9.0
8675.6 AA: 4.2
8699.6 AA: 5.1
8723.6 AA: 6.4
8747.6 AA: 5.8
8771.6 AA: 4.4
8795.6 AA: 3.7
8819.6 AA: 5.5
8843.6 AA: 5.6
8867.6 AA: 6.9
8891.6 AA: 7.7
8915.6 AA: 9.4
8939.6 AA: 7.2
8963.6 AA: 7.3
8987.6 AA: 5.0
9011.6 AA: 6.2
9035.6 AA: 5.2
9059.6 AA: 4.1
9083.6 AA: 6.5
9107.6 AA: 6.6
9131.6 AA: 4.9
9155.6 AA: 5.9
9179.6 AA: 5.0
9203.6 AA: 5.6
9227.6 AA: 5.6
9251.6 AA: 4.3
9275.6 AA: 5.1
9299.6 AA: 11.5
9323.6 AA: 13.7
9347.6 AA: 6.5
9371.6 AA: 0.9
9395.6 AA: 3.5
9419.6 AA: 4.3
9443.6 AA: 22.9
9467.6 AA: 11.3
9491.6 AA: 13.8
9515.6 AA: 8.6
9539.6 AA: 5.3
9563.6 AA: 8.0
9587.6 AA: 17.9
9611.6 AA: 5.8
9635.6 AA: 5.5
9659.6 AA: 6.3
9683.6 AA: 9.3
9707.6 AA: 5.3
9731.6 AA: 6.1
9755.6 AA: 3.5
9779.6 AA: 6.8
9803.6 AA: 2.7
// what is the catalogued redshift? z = 0.91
